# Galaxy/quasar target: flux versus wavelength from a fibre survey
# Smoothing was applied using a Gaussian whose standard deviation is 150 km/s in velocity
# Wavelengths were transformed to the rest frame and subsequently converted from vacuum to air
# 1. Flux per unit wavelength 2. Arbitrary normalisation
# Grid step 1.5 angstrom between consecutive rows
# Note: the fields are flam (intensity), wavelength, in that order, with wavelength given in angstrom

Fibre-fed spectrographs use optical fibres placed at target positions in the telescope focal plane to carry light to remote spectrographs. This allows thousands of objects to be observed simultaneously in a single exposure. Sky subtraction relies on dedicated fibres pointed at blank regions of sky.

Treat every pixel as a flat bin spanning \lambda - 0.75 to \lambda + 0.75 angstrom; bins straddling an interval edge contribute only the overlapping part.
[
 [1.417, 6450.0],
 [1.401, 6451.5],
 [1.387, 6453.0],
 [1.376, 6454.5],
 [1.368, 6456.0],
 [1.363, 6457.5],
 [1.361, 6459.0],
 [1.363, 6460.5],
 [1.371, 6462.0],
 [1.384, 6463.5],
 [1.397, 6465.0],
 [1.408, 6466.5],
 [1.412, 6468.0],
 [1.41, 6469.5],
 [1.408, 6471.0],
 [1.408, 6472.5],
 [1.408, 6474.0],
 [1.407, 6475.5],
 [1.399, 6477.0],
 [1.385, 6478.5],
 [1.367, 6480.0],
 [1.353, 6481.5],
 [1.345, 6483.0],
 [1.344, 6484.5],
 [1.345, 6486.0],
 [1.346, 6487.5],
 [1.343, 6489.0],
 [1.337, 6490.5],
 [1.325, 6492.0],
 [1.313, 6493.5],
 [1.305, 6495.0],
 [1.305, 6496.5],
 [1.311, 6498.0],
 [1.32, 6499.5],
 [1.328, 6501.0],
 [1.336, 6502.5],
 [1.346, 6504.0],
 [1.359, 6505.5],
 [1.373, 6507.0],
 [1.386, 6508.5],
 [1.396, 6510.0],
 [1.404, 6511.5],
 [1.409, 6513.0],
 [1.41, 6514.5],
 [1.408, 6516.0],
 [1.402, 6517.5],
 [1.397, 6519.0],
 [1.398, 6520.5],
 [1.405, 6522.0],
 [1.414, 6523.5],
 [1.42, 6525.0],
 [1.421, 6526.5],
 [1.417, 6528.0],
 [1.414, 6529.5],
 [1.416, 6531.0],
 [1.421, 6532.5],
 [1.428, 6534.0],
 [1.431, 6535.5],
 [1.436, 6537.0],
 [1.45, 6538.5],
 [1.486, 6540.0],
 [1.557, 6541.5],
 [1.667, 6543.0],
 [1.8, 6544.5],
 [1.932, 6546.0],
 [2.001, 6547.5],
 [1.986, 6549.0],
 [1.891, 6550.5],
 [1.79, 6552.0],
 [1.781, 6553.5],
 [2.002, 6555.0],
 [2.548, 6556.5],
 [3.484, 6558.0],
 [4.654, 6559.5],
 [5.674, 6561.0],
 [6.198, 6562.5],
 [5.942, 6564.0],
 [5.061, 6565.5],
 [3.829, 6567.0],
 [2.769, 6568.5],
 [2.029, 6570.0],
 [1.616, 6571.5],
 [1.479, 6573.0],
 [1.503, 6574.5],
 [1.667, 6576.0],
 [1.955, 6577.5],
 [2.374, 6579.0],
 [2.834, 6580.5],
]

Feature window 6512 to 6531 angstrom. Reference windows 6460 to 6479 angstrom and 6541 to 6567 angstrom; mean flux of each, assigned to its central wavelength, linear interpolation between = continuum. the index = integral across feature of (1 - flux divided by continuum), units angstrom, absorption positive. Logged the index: 8.01 angstrom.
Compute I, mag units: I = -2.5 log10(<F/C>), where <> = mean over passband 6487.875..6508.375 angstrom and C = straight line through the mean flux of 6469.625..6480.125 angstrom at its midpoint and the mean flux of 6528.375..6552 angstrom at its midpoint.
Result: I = 0.113 mag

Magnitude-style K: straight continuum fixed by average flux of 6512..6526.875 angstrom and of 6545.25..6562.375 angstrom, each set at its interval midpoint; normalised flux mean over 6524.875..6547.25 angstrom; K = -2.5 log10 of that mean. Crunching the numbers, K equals 0.34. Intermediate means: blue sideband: 1.41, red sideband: 2.83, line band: 1.53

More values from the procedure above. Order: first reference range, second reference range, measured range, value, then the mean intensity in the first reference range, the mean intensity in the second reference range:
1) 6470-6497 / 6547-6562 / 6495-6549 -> 0.42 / 1.36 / 2.85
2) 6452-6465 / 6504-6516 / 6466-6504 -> 0.02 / 1.37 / 1.39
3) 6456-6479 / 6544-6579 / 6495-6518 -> 0.41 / 1.39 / 2.85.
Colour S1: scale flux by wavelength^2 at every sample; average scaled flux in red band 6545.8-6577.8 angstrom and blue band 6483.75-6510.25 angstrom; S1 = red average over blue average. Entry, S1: 2.23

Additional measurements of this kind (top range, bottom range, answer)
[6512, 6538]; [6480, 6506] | 1.07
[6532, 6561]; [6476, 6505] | 1.59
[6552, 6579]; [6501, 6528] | 2.28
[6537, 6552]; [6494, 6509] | 1.32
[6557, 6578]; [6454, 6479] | 2.54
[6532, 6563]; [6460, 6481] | 1.72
